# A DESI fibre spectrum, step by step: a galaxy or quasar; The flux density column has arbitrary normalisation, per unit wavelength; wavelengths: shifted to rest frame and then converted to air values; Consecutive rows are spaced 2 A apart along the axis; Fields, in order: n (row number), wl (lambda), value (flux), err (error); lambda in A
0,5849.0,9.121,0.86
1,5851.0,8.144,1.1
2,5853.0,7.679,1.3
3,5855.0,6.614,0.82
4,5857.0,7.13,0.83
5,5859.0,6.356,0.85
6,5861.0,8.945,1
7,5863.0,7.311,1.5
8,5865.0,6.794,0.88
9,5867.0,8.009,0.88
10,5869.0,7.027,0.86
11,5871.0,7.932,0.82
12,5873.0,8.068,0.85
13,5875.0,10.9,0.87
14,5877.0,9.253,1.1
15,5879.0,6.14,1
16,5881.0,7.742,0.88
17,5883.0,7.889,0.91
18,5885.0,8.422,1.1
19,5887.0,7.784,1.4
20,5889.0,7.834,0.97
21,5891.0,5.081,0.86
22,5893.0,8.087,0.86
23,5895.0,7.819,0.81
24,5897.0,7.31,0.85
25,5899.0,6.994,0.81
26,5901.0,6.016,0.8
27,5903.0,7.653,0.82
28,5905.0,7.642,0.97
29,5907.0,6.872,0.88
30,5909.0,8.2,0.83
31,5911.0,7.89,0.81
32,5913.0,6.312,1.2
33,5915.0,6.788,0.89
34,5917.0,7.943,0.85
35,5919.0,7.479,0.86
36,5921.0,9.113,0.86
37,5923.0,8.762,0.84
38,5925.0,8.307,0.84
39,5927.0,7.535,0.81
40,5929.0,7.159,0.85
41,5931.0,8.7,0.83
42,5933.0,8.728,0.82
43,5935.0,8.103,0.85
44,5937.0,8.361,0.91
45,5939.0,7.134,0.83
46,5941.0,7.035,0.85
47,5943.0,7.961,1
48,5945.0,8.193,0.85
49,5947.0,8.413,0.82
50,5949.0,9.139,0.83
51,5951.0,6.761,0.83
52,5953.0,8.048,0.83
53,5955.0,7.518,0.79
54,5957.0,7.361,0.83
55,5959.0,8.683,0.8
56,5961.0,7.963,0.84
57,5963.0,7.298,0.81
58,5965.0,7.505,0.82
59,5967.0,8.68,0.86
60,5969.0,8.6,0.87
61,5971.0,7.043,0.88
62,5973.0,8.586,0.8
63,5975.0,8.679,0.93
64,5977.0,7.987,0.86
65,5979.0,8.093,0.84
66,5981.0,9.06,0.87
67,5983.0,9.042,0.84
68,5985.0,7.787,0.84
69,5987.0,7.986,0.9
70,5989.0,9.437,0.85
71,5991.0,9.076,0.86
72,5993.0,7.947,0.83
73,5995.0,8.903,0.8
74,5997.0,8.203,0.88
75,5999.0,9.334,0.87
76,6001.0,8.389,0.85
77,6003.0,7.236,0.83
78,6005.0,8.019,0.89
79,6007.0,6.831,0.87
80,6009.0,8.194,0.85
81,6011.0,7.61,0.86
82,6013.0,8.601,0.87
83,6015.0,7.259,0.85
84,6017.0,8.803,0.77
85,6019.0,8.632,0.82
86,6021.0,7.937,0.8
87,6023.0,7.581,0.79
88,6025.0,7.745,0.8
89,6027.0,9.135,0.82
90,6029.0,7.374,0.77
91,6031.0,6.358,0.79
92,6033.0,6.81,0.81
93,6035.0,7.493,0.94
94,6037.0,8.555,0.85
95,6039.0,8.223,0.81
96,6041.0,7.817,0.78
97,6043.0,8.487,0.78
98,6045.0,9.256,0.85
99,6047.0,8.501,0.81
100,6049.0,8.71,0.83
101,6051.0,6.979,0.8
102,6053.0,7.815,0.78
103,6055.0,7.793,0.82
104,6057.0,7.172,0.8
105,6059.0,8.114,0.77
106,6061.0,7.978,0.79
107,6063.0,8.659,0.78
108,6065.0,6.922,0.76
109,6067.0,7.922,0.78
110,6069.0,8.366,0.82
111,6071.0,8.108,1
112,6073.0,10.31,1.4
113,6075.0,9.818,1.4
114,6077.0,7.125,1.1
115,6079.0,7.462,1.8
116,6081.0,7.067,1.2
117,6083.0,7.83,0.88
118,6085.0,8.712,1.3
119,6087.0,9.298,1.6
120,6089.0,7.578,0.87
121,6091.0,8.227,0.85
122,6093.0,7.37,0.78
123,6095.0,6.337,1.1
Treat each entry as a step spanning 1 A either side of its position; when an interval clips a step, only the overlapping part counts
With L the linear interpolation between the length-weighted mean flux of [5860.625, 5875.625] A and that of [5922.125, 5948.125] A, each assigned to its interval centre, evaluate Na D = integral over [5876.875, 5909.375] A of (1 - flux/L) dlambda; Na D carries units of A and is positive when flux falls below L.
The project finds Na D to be 2.6 A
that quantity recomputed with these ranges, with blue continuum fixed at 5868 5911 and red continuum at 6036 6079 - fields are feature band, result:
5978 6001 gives -1.8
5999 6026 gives 0.3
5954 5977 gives -0.3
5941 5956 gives -0.2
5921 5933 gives -0.7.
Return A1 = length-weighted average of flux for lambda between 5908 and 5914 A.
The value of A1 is 7.47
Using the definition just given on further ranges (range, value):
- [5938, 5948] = 7.75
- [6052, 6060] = 7.72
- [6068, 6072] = 8.24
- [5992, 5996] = 8.43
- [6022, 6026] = 7.66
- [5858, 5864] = 7.54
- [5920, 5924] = 8.94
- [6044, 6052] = 8.36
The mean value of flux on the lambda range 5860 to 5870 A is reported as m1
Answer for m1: 7.62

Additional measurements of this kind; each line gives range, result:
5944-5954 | 8.11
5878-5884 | 7.26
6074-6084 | 7.86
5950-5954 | 7.4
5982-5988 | 8.27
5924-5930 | 7.67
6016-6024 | 8.24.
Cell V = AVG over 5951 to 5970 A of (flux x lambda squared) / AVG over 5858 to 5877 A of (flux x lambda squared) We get 1.02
